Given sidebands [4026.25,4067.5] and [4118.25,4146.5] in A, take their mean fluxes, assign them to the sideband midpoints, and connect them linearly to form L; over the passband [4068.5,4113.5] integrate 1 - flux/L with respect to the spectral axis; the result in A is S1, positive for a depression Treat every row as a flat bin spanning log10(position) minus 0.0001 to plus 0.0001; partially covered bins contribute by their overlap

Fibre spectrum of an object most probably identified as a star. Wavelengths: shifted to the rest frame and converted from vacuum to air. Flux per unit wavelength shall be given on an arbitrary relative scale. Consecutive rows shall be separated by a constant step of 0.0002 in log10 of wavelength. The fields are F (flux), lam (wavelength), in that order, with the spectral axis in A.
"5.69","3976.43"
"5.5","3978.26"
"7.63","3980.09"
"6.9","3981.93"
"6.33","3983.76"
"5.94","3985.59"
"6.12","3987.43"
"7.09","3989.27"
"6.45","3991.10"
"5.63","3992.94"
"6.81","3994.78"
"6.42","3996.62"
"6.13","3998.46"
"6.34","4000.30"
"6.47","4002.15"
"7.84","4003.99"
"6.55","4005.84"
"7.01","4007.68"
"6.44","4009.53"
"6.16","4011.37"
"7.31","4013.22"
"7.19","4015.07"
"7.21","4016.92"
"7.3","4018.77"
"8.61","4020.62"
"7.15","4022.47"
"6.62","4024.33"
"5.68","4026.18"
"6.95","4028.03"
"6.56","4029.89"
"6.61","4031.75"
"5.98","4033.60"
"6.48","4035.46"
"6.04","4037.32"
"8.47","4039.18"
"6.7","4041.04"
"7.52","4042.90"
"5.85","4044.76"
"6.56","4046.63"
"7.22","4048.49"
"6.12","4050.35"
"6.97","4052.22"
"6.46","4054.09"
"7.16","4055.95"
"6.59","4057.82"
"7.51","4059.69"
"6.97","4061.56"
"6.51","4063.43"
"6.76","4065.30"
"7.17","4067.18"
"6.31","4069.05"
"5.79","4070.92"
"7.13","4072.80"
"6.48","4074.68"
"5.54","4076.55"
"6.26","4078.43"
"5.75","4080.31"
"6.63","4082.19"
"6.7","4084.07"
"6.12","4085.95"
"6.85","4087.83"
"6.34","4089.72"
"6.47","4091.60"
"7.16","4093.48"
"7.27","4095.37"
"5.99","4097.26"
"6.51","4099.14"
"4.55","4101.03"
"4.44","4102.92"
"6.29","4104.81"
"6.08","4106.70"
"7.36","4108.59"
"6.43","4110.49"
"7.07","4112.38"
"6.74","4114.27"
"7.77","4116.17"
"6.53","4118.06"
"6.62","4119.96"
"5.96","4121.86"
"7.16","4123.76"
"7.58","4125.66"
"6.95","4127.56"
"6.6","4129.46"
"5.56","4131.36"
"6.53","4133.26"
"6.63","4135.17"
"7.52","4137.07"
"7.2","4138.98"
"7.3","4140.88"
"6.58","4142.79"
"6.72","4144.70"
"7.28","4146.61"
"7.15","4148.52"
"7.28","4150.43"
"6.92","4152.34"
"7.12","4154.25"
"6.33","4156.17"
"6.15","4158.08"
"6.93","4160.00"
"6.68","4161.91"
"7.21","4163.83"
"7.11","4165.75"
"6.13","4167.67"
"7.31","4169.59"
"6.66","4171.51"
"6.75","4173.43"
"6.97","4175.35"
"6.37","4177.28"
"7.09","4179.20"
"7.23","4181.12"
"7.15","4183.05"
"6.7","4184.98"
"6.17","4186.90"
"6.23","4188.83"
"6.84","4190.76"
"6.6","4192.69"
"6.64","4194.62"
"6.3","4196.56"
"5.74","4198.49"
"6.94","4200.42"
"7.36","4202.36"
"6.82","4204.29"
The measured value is 3.0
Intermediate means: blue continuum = 6.75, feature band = 6.32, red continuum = 6.79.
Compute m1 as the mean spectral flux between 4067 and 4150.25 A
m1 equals 6.57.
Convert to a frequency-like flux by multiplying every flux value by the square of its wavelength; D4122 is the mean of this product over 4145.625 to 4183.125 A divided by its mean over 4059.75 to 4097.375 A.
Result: 1.10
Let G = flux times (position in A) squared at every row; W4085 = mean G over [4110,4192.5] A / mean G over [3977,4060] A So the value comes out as 1.1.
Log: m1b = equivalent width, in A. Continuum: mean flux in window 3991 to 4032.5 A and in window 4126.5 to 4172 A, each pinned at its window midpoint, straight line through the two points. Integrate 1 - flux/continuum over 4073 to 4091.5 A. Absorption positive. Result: 1.25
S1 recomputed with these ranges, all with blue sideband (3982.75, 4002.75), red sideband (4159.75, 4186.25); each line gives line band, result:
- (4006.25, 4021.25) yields -1.64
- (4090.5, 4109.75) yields 1.27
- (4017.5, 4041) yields -1.54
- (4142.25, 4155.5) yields -0.40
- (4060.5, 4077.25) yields 0.06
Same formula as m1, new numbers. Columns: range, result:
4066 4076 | 6.54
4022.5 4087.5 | 6.6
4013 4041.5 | 6.92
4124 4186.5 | 6.86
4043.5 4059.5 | 6.68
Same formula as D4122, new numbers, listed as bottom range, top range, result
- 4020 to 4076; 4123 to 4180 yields 1.07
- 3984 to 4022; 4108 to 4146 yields 1.08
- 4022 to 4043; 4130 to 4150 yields 1.08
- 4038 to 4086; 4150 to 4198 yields 1.07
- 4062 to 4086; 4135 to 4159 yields 1.12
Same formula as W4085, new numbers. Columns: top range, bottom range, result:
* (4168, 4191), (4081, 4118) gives 1.09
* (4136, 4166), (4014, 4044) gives 1.07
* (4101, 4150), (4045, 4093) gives 1.05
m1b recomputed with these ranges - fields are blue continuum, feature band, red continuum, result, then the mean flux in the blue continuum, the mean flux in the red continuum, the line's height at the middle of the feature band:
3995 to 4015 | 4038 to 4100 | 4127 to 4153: 1.1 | 6.69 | 6.87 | 6.78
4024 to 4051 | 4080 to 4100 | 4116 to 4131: 0.5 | 6.63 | 6.8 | 6.73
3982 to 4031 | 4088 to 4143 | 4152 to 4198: 1.0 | 6.71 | 6.72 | 6.72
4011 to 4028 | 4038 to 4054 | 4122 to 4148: 0.3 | 7.05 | 6.87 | 7.01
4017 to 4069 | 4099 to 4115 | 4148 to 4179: 1.6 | 6.83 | 6.82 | 6.82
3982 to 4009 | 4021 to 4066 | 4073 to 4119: -2.0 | 6.52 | 6.4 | 6.46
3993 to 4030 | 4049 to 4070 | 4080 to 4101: -0.6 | 6.82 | 6.46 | 6.6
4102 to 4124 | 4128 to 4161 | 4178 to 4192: -0.9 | 6.52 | 6.77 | 6.63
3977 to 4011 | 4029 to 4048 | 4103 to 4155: -0.2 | 6.52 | 6.81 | 6.62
